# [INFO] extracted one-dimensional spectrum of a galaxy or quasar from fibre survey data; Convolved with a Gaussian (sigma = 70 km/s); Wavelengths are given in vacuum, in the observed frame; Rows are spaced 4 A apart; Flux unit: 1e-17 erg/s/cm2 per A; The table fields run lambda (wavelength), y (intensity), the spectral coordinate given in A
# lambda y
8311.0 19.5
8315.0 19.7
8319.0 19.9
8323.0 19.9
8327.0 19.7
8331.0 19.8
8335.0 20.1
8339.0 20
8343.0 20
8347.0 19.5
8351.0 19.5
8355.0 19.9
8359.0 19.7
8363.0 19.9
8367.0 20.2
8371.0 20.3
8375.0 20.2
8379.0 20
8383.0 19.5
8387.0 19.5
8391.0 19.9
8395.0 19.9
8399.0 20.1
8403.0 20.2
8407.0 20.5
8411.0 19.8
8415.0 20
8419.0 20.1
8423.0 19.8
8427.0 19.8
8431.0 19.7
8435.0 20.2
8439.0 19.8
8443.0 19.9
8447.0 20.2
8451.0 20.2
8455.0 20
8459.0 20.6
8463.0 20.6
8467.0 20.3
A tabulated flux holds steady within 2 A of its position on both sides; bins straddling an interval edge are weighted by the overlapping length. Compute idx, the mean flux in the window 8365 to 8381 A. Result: 20.2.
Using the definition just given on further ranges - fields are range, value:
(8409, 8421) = 20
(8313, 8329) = 19.8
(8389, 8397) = 19.9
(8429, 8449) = 20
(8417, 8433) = 19.9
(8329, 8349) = 19.9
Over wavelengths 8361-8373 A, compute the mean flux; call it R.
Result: 20.1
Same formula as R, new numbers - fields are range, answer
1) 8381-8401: 19.8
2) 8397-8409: 20.3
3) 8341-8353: 19.7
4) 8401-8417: 20.1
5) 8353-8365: 19.8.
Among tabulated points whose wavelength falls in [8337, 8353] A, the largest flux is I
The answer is 20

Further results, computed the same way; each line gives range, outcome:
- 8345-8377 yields 20.3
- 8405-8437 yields 20.5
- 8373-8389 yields 20.2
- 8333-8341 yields 20.1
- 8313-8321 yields 19.9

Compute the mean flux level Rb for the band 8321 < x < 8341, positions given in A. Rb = 19.9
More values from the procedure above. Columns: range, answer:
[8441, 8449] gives 20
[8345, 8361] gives 19.6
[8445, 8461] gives 20.2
